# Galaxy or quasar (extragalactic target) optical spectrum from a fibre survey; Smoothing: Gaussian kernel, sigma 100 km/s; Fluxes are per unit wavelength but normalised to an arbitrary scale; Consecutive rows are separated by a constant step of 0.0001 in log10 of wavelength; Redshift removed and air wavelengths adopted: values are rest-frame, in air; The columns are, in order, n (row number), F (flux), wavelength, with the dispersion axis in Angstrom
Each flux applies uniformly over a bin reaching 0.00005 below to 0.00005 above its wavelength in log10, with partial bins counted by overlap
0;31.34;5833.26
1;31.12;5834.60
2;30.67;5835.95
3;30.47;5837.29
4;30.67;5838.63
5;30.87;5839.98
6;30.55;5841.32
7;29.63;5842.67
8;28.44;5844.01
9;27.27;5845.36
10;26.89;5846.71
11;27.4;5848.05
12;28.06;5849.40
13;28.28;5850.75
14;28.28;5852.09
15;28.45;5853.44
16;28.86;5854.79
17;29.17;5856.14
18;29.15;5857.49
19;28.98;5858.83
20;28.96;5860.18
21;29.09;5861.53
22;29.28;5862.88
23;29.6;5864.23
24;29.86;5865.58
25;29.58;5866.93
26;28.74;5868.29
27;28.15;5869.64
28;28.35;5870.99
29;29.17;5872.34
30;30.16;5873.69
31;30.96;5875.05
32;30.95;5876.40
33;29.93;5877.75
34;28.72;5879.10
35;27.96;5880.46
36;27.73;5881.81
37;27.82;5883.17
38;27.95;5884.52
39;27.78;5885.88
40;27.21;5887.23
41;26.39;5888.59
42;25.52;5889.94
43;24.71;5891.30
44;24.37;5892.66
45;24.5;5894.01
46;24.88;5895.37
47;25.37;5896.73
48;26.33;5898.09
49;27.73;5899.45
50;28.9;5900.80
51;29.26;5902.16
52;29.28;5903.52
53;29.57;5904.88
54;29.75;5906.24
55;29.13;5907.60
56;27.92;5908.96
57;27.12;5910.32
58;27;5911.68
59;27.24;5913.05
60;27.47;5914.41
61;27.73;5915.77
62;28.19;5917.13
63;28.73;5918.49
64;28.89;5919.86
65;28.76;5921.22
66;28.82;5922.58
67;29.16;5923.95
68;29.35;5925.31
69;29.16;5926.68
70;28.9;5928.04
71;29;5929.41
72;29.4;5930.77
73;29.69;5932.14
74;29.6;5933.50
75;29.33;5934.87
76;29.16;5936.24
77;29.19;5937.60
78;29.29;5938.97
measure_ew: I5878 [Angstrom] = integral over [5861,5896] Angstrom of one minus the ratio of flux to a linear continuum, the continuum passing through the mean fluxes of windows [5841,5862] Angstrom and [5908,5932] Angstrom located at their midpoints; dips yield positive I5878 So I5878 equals 0.6 Angstrom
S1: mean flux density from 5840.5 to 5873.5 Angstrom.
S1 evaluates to 28.8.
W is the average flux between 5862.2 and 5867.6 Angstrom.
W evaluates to 29.6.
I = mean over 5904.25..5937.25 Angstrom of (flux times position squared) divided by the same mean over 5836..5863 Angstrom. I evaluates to 1.0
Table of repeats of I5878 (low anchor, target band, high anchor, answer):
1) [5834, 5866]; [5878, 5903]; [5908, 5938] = 1.7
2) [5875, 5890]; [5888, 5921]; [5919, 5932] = 1.5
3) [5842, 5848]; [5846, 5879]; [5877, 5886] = -1.0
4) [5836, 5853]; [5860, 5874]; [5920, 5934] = -0.1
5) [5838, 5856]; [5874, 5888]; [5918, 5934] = 0.1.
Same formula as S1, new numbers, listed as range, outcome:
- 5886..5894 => 25.7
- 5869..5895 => 27.8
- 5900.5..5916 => 28.4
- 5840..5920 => 28.2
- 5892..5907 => 27.3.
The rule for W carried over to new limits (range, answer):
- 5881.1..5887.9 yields 27.7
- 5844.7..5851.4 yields 27.6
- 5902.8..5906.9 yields 29.5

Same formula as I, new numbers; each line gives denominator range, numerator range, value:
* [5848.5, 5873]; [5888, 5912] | 0.95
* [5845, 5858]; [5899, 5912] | 1.04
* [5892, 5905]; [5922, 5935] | 1.10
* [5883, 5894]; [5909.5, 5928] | 1.09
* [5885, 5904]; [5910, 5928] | 1.07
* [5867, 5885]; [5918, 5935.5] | 1.02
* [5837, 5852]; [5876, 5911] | 0.97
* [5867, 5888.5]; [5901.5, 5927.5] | 1.01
